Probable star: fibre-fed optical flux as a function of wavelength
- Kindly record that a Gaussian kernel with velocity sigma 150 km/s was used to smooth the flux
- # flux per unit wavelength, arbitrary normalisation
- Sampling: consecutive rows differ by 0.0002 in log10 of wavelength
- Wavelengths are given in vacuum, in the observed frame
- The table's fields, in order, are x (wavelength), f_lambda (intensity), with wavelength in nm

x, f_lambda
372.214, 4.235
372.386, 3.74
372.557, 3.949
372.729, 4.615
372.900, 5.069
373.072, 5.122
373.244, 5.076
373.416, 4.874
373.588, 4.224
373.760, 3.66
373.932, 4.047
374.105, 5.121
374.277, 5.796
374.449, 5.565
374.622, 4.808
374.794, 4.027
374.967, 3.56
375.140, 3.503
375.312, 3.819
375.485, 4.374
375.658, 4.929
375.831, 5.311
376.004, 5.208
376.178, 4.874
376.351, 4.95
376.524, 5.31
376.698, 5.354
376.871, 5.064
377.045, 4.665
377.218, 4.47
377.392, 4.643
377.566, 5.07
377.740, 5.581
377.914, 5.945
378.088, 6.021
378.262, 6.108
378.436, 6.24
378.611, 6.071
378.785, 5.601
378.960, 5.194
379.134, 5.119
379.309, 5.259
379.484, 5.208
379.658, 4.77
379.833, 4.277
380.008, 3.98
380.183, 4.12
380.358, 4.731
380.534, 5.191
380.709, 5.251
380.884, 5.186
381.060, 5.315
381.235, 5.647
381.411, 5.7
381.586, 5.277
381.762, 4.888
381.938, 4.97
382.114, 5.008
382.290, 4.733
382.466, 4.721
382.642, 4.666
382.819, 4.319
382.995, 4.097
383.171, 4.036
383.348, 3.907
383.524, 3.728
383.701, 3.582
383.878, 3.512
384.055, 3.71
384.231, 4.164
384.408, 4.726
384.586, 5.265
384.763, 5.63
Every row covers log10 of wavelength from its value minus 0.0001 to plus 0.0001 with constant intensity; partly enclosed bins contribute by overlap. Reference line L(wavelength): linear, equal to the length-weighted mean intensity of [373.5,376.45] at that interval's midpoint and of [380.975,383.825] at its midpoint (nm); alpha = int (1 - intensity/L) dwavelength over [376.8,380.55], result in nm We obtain -0.44 nm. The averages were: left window 4.58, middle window 5.15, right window 4.65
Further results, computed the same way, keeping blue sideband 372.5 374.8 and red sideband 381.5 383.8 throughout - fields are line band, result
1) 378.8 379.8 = -0.12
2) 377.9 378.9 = -0.30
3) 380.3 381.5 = -0.21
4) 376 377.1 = -0.10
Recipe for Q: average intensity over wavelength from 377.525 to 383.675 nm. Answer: 5.01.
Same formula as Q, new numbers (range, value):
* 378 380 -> 5.38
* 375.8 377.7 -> 5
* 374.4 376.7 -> 4.65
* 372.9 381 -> 4.94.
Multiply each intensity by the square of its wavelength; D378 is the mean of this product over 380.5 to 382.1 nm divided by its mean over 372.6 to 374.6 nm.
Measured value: 1.14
